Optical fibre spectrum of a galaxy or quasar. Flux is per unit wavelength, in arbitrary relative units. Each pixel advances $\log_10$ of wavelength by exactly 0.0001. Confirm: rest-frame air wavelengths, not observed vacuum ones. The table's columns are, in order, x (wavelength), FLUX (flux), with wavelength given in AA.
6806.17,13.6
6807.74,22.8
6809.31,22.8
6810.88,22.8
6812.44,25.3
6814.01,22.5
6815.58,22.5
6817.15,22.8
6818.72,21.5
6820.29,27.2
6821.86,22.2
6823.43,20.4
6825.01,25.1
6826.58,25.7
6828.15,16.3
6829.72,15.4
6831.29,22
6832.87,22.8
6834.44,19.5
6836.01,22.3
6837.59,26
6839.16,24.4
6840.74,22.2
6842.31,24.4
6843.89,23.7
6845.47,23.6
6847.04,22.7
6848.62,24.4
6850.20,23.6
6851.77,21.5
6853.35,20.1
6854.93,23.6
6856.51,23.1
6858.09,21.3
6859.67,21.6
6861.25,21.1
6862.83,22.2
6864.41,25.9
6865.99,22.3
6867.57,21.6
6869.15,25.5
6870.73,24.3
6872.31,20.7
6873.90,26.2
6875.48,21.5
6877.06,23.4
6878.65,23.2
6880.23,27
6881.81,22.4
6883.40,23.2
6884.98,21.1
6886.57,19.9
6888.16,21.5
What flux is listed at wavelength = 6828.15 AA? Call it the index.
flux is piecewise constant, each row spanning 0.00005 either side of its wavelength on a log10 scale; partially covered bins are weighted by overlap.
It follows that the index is 16.3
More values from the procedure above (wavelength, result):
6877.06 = 23.4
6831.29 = 22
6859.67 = 21.6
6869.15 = 25.5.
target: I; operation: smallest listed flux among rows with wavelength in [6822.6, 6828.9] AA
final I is 16.3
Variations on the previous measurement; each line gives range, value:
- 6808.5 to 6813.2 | 22.8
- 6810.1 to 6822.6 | 21.5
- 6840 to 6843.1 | 22.2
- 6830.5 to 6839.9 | 19.5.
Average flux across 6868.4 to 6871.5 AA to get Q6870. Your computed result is 24.9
